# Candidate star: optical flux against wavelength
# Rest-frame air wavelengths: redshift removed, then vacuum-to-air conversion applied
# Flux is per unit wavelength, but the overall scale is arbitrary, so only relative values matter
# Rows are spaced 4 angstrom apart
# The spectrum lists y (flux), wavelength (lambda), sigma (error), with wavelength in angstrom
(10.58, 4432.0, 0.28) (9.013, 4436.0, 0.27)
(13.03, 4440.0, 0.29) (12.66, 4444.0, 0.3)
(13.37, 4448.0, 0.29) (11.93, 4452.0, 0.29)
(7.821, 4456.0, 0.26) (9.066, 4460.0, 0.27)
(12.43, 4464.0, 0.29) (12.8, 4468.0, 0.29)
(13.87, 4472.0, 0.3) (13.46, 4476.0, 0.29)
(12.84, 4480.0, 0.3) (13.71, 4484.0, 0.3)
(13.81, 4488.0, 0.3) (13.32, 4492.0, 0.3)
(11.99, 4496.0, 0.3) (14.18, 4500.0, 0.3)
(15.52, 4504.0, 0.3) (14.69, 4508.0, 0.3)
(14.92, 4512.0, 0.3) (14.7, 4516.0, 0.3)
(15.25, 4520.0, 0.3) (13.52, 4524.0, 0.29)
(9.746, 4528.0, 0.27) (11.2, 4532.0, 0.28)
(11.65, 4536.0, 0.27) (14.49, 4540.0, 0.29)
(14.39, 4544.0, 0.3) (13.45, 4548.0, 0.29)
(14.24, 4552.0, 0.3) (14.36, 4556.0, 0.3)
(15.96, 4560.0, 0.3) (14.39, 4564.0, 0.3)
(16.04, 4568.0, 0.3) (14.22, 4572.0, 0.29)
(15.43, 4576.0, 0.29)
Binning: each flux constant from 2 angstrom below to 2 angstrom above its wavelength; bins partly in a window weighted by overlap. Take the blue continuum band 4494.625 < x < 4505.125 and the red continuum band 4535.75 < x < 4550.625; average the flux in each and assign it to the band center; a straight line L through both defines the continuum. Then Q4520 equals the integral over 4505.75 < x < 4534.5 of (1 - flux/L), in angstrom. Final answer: 0.8 angstrom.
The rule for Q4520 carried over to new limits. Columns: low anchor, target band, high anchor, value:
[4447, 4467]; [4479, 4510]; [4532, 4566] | -4.2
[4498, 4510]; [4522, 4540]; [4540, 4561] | 3.4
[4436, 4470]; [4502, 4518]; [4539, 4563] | -2.1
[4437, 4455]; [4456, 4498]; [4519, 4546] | -0.1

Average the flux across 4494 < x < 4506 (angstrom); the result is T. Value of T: 13.9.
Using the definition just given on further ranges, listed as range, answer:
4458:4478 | 12.3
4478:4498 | 13.1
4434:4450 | 12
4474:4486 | 13.3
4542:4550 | 13.9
